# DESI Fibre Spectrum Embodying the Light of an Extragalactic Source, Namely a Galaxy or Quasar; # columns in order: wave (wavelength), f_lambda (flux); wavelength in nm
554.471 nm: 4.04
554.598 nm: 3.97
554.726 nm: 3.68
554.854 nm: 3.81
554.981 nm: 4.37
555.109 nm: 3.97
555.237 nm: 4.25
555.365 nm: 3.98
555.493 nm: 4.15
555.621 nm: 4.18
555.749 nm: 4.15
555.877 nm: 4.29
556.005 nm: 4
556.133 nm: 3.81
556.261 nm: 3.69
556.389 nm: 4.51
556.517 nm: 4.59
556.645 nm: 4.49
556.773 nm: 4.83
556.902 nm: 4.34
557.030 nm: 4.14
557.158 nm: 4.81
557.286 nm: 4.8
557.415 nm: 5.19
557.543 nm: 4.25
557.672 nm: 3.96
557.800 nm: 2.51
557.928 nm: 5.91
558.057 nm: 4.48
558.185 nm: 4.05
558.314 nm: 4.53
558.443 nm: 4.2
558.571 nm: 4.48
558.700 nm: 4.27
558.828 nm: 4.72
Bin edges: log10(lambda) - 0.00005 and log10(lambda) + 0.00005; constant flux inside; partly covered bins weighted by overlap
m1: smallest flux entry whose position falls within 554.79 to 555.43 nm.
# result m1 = 3.81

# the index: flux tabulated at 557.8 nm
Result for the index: 2.51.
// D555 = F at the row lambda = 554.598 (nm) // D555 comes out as 3.97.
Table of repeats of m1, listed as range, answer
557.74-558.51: 2.51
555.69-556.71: 3.69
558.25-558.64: 4.2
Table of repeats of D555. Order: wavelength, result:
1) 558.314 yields 4.53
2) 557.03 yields 4.14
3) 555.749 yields 4.15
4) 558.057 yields 4.48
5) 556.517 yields 4.59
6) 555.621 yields 4.18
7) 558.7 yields 4.27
